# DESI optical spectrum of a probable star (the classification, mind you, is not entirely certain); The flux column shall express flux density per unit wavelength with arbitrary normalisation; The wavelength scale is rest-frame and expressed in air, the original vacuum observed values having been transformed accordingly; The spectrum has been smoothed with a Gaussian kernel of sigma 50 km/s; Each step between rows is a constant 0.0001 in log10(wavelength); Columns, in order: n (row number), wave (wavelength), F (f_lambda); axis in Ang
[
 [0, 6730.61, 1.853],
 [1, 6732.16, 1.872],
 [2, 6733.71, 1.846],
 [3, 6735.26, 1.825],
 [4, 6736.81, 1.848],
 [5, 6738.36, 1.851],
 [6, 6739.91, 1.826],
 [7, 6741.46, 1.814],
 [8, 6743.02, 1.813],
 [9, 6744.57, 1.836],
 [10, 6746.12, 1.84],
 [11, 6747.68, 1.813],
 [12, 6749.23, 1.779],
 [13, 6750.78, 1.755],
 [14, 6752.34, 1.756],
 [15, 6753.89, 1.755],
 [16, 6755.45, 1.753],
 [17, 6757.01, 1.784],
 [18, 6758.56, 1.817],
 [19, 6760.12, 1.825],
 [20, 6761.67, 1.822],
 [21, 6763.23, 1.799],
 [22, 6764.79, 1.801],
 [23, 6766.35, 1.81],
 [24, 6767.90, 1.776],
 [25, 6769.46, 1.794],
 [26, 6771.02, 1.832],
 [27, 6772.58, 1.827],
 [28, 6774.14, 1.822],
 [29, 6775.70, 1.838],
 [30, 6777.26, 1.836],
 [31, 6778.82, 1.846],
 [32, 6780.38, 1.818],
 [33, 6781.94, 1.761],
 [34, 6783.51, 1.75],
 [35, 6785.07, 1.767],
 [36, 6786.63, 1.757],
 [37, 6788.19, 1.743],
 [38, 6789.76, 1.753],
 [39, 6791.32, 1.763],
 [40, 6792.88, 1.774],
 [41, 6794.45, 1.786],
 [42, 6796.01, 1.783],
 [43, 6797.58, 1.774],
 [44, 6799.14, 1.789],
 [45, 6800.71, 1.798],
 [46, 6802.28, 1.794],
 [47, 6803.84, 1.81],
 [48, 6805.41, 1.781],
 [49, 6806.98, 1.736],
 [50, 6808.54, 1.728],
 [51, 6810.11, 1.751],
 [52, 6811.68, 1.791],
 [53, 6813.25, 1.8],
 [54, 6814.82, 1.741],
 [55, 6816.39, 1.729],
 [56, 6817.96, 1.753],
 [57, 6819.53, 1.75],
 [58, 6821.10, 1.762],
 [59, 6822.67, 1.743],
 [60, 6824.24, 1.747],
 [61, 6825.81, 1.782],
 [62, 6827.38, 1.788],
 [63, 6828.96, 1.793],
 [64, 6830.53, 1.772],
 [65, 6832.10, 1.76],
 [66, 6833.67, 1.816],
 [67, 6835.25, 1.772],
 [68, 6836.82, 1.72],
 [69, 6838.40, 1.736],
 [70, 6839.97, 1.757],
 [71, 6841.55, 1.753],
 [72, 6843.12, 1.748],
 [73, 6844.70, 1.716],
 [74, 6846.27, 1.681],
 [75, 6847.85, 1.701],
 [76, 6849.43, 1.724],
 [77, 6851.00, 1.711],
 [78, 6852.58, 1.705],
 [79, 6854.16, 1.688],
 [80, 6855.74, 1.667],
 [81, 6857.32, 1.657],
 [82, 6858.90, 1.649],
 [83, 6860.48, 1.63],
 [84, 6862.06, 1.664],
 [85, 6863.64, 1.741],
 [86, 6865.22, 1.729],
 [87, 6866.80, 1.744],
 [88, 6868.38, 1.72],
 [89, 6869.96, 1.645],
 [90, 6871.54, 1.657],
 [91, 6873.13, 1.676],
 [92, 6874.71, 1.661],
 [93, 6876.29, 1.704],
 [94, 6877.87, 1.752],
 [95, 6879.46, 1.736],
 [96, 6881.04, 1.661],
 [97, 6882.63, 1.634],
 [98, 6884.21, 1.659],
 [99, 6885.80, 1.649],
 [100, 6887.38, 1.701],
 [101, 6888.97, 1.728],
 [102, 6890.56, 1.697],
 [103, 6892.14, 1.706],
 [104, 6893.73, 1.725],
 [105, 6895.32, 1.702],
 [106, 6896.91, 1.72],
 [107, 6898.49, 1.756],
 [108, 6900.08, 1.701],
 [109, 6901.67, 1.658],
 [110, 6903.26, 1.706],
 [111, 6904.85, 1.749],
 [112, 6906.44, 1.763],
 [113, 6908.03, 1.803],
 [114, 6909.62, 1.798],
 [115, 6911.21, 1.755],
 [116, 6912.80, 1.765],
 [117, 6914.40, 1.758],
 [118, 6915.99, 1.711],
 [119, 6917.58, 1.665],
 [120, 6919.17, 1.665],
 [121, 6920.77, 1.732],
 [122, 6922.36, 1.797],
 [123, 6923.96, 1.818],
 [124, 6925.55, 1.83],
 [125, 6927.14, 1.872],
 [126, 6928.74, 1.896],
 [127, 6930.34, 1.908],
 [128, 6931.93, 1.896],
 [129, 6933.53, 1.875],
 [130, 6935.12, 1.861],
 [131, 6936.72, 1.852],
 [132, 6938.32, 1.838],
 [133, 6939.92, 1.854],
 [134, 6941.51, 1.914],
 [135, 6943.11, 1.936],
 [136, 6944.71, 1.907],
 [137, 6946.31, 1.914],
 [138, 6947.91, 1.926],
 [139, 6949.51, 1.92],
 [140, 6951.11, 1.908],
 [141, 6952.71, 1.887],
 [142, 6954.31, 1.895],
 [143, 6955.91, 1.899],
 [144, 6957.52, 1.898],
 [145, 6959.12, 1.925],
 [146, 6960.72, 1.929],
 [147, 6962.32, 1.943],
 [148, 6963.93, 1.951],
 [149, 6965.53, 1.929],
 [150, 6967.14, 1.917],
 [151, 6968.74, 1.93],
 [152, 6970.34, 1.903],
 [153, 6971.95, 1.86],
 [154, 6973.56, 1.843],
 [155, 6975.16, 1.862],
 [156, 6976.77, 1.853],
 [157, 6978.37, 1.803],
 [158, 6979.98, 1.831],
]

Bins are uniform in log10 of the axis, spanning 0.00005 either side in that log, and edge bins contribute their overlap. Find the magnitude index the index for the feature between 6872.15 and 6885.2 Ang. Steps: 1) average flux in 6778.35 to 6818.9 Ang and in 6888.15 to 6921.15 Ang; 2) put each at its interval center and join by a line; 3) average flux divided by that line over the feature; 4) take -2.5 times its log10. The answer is 0.03 mag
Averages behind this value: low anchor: 1.77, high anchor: 1.73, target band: 1.68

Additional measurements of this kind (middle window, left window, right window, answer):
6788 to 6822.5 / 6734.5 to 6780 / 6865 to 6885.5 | -0.004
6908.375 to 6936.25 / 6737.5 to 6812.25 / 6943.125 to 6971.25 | 0.054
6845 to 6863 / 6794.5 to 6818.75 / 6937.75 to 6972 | 0.083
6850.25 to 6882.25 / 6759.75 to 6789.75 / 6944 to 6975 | 0.101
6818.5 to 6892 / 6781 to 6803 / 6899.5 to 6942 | 0.042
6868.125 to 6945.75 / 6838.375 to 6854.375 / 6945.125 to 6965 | 0.043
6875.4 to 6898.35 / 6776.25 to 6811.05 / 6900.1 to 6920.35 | 0.026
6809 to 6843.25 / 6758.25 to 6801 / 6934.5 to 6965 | 0.038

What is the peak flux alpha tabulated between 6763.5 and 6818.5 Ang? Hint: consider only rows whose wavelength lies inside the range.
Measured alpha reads 1.846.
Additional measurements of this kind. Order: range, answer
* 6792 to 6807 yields 1.81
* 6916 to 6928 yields 1.872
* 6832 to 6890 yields 1.816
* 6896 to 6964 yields 1.951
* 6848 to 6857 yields 1.724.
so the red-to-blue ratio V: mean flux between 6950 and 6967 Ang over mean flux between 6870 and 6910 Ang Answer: 1.1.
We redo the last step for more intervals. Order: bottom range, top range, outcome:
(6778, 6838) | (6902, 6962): 1.04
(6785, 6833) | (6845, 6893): 0.96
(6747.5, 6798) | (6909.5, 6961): 1.03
